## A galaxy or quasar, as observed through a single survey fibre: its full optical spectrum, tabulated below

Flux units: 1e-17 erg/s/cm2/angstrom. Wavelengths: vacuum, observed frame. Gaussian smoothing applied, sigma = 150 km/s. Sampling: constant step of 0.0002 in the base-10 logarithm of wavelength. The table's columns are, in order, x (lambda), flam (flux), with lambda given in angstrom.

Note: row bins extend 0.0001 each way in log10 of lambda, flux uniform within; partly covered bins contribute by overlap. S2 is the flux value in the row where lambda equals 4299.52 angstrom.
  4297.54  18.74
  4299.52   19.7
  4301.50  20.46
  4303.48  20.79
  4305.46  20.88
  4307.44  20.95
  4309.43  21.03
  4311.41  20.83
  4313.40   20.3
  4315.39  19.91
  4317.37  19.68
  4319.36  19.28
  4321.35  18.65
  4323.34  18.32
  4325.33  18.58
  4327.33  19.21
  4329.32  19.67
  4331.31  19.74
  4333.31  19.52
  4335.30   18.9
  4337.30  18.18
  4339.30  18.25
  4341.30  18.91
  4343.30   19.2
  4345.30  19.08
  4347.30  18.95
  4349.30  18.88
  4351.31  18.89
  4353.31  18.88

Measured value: 19.7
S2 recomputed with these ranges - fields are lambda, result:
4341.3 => 18.91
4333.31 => 19.52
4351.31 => 18.89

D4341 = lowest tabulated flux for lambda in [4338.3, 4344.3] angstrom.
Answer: 18.25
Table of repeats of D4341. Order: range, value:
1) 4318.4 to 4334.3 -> 18.32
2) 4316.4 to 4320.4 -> 19.28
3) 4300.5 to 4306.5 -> 20.46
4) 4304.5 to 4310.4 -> 20.88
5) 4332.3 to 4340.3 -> 18.18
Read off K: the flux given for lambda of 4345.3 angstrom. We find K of 19.08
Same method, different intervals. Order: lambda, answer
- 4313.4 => 20.3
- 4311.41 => 20.83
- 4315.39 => 19.91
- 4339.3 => 18.25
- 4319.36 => 19.28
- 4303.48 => 20.79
